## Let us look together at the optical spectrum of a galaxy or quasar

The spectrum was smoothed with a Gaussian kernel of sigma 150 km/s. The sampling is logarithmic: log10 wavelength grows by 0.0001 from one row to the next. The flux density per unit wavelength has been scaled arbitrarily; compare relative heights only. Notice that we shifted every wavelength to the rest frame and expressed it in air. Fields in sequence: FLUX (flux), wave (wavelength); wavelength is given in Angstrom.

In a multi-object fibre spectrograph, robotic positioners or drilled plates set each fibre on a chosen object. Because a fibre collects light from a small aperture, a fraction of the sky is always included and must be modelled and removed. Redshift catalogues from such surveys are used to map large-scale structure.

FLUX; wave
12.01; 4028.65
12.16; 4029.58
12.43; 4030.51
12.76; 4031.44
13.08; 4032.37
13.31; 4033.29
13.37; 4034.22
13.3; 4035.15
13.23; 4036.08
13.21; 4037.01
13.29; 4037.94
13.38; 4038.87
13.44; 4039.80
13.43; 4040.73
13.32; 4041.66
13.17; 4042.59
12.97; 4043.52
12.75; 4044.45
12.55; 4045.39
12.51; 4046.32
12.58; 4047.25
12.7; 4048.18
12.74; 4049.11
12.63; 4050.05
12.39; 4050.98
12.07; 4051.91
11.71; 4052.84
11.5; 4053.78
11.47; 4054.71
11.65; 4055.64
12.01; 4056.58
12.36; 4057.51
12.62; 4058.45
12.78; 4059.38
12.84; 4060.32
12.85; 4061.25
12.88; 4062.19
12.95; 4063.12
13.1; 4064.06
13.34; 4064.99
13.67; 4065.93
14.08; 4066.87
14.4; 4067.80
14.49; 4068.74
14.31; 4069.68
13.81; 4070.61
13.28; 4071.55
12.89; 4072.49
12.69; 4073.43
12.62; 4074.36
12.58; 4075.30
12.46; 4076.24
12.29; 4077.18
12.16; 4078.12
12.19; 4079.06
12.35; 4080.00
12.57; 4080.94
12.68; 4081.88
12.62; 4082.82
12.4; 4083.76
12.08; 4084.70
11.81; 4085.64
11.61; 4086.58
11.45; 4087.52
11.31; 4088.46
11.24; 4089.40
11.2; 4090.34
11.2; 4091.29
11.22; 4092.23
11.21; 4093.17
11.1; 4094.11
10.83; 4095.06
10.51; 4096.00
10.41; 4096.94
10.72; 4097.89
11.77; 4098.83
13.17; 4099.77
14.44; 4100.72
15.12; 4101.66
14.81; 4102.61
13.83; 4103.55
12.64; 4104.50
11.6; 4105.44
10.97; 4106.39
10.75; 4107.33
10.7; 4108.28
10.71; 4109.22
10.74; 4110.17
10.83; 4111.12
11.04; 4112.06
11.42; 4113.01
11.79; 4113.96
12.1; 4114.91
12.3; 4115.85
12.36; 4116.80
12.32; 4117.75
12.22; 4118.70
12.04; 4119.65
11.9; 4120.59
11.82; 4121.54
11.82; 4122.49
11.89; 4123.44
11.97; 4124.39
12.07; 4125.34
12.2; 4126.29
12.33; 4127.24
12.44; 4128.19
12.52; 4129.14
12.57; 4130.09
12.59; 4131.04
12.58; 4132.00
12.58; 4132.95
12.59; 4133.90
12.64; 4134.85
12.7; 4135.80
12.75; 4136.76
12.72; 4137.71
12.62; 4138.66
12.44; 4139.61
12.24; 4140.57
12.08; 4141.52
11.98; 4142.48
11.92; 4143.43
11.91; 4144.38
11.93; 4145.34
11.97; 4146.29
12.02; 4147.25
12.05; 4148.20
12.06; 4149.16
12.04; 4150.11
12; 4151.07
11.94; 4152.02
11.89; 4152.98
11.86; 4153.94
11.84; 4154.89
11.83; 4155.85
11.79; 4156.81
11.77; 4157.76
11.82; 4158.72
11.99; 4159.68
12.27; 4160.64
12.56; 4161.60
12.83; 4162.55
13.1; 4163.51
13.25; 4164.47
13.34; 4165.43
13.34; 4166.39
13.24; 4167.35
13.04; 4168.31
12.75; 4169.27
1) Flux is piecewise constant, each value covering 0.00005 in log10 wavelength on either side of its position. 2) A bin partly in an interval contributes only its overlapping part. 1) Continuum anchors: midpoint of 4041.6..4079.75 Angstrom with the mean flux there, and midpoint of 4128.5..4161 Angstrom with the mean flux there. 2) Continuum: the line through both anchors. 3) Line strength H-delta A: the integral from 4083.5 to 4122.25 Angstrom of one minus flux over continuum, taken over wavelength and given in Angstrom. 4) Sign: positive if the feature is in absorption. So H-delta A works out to 2.1 Angstrom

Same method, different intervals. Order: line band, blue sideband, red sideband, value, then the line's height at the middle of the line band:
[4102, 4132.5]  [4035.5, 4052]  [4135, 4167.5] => 1.18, 12.5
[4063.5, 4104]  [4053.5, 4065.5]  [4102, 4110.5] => -0.99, 12.2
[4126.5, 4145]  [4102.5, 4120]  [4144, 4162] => -0.83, 11.9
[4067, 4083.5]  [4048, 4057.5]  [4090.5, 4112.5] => -1.45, 11.9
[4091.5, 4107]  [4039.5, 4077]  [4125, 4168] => 0.61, 12.6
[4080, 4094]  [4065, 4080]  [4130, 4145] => 1.34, 13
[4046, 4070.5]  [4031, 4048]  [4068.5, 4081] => 0.32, 13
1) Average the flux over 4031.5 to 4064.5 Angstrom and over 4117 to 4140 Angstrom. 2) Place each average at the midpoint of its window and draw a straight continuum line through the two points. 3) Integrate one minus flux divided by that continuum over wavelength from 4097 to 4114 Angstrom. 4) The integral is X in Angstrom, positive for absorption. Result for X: 0.6 Angstrom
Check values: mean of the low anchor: 12.7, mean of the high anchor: 12.3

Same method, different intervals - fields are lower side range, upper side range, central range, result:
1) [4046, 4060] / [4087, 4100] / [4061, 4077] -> -2.0 Angstrom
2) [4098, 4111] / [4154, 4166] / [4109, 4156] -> 1.0 Angstrom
